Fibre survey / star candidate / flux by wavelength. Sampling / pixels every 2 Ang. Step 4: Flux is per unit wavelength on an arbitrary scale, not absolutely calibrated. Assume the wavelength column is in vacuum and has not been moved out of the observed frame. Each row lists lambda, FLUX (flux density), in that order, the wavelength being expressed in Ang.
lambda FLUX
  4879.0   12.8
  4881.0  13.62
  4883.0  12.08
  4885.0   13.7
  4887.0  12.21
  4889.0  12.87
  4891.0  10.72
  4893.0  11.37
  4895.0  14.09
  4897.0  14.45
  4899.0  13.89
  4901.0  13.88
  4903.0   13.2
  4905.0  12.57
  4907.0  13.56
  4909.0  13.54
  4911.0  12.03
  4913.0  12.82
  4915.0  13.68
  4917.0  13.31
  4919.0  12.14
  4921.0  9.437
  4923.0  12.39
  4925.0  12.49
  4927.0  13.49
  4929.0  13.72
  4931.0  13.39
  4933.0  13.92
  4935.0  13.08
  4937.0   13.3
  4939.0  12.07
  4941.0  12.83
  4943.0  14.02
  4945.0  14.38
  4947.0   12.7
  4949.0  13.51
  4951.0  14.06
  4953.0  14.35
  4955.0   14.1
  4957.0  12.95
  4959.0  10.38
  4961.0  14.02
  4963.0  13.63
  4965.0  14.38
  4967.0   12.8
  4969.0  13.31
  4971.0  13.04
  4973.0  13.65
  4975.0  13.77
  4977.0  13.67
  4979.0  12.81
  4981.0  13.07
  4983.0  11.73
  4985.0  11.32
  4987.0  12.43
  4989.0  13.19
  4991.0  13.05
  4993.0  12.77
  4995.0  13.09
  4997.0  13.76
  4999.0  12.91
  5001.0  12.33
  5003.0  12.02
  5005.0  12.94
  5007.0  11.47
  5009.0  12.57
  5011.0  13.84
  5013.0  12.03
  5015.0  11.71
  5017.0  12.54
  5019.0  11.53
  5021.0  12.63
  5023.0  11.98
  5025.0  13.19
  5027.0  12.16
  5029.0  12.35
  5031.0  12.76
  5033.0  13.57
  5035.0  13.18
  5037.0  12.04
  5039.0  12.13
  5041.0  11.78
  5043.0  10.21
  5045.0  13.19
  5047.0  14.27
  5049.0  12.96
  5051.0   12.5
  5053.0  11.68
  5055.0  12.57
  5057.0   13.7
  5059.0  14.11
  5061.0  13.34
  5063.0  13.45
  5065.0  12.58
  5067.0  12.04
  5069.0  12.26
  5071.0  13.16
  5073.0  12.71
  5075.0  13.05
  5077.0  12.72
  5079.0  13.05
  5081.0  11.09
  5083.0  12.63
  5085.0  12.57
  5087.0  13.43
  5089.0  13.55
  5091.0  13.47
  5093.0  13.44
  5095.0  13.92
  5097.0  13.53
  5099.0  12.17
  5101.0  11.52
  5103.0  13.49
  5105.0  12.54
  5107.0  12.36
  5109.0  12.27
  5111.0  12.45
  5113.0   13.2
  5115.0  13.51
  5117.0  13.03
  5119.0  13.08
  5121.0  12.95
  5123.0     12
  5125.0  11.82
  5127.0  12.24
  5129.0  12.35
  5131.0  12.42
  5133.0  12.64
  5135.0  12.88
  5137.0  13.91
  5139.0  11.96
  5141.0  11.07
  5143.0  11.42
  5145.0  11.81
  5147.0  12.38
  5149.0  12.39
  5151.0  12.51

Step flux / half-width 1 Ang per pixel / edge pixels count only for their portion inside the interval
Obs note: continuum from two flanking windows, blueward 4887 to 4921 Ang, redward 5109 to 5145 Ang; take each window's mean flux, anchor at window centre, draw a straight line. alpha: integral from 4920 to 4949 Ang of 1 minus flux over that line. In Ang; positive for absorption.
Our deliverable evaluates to -0.3 Ang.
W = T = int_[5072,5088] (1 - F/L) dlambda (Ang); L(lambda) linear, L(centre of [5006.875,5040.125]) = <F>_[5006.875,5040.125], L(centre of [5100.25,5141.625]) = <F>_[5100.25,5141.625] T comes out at -0.2 Ang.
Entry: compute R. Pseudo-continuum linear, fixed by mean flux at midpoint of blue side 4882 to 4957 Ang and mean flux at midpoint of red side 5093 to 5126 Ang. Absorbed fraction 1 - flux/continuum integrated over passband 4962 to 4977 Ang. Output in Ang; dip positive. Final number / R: -0.6 Ang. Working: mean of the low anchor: 13.1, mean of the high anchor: 12.8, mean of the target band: 13.5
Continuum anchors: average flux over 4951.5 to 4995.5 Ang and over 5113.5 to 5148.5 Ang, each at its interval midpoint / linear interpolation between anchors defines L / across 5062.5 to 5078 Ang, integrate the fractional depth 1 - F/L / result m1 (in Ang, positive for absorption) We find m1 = -0.04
